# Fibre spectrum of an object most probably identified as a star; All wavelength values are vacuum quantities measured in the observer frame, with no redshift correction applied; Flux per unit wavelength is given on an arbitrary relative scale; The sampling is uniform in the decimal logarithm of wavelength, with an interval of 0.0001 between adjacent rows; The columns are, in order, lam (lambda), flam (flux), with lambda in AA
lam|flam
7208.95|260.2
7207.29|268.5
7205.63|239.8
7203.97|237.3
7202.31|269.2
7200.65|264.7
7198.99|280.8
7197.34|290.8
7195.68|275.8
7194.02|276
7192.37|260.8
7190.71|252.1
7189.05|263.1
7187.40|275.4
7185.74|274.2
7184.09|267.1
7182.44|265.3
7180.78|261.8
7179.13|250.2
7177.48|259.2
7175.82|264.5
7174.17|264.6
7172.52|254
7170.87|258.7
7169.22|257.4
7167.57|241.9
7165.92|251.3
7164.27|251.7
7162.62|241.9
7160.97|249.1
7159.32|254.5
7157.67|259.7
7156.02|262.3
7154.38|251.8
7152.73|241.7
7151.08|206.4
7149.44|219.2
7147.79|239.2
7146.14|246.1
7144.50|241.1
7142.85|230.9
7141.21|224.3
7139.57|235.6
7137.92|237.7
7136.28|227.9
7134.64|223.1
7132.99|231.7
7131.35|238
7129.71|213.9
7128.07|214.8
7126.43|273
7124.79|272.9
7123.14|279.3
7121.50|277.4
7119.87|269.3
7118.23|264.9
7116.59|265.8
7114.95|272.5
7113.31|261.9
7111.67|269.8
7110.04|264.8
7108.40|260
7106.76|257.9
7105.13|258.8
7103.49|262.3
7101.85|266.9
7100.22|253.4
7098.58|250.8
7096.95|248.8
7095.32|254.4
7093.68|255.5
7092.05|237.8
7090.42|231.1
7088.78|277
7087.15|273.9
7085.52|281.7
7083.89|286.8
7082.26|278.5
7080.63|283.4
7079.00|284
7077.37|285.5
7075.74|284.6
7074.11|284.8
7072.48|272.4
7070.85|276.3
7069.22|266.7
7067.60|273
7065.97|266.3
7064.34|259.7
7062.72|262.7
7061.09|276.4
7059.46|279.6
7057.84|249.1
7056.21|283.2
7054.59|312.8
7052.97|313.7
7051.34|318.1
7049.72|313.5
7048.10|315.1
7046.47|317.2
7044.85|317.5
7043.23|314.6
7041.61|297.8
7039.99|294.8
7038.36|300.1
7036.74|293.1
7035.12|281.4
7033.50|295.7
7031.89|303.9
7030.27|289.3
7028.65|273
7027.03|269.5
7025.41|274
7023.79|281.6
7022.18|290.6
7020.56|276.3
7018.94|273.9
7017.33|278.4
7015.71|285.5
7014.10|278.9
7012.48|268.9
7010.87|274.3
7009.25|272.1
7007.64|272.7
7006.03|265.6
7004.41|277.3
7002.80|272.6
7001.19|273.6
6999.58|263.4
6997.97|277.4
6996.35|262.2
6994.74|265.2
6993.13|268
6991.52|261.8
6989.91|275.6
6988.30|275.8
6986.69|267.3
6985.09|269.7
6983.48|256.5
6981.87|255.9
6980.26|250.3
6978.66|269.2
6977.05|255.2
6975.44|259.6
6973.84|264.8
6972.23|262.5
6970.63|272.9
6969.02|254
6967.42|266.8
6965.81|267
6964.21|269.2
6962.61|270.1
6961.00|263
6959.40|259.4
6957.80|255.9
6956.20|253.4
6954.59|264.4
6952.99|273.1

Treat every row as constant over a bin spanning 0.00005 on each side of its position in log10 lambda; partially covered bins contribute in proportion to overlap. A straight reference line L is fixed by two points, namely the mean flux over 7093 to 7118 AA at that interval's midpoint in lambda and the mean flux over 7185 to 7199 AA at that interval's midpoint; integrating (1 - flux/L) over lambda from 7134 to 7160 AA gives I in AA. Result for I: 2.8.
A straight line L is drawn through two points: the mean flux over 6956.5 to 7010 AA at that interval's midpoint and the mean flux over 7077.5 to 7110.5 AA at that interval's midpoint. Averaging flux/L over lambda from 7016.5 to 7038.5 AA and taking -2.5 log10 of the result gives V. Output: -0.07 mag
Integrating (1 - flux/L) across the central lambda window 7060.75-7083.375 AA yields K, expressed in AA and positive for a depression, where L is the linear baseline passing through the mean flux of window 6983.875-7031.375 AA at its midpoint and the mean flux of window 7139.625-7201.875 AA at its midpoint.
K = -0.8 AA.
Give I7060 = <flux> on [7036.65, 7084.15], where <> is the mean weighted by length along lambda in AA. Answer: 289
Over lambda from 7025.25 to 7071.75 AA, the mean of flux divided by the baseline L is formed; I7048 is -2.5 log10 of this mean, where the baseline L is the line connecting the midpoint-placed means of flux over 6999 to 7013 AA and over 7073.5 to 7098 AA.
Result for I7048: -0.07 mag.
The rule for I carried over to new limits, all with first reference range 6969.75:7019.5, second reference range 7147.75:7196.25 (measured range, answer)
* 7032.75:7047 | -1.9 AA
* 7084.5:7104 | 0.2 AA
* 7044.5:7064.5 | -2.3 AA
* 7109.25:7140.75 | 0.8 AA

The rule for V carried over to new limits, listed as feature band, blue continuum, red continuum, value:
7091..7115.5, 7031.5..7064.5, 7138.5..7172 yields 0.044 mag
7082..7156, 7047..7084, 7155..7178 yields 0.071 mag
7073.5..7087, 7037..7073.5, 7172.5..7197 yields 0.007 mag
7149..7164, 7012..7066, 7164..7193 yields 0.087 mag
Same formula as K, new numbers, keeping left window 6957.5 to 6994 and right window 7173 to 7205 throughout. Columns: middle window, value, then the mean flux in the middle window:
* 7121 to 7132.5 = 0.6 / 251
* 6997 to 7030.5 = -1.4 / 275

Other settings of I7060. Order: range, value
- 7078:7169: 253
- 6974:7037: 273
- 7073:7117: 266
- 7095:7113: 259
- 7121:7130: 257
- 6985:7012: 270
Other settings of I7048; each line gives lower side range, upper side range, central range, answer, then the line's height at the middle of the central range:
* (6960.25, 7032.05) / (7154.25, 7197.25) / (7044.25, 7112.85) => -0.038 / 266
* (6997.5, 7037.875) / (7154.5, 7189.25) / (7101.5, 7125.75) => -0.004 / 266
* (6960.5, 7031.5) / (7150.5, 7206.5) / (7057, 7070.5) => -0.005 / 266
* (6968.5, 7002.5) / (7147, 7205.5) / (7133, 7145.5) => 0.118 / 258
